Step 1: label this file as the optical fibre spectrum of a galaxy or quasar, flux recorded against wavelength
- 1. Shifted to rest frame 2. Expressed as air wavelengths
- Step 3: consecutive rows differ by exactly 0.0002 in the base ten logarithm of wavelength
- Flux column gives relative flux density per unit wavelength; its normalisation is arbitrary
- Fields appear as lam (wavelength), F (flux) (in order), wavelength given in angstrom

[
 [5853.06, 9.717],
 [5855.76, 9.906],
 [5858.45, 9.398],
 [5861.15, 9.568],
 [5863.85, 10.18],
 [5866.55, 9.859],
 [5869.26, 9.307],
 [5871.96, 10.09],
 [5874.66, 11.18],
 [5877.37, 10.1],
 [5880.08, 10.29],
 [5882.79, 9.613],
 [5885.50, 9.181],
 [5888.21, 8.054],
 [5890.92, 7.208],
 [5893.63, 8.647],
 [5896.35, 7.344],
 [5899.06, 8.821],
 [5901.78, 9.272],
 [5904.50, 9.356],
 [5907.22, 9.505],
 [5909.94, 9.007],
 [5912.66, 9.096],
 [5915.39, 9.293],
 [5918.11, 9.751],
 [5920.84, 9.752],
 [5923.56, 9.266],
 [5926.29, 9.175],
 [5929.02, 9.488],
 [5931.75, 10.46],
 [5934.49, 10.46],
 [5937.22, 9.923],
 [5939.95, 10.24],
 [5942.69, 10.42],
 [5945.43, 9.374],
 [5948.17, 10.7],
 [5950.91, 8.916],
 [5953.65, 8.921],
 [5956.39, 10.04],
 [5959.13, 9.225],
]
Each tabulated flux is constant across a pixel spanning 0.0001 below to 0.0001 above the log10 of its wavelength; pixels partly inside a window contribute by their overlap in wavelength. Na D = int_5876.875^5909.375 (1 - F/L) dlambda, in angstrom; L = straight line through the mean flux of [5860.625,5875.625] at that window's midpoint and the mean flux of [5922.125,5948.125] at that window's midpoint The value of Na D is 3.5 angstrom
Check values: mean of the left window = 10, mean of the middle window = 8.92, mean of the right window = 9.91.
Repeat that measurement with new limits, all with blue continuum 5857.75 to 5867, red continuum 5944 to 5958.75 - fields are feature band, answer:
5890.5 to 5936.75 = 2.04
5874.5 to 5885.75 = -0.37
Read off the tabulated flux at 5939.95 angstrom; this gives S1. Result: 10.24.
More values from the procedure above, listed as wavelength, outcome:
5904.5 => 9.356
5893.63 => 8.647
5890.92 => 7.208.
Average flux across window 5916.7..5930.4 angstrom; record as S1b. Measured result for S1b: 9.49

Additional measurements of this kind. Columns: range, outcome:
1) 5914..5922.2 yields 9.59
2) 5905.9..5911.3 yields 9.26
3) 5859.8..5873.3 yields 9.8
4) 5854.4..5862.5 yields 9.63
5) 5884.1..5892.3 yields 8.16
